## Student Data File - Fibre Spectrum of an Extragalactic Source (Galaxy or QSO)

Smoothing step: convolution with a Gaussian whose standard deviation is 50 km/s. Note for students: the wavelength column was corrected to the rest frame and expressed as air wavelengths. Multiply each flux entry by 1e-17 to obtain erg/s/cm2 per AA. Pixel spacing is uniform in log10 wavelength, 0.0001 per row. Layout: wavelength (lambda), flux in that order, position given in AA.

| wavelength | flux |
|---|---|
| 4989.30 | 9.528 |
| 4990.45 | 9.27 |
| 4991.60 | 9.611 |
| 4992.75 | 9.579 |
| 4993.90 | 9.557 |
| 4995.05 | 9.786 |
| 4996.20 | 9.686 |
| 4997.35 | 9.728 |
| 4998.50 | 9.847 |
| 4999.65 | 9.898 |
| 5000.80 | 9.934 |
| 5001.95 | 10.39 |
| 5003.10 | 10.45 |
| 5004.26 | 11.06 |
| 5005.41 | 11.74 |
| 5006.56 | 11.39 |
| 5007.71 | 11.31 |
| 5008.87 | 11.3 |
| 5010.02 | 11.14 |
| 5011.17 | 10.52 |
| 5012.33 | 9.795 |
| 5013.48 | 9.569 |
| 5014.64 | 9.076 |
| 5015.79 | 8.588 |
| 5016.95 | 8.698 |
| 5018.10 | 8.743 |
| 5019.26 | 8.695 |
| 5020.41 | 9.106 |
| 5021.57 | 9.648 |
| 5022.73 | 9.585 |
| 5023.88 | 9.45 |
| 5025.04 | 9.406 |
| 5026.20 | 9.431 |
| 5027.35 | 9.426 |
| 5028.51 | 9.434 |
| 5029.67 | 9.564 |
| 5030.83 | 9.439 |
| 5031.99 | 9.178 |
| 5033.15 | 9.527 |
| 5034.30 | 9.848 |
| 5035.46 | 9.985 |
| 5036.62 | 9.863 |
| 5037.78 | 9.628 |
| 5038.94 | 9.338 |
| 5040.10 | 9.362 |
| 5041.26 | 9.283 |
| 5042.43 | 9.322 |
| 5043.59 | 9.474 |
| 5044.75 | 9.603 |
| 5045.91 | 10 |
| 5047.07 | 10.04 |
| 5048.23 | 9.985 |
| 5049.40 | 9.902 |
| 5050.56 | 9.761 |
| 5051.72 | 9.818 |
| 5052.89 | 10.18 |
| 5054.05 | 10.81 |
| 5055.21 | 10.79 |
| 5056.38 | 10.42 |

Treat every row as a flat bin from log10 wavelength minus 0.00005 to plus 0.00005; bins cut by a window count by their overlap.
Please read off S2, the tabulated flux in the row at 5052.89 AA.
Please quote 10.18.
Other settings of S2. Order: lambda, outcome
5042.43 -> 9.322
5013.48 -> 9.569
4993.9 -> 9.557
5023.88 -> 9.45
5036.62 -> 9.863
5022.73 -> 9.585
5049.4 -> 9.902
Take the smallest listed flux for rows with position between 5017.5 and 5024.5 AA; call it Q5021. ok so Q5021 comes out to 8.695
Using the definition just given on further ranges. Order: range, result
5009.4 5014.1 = 9.569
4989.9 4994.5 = 9.27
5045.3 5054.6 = 9.761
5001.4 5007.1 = 10.39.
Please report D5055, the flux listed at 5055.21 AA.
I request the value 10.79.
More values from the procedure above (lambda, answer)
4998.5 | 9.847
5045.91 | 10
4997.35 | 9.728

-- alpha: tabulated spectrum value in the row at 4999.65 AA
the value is 9.898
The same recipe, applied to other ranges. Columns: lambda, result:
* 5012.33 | 9.795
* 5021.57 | 9.648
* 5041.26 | 9.283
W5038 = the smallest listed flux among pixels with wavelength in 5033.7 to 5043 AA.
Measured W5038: 9.283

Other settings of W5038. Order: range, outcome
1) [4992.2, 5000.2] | 9.557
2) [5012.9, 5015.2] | 9.076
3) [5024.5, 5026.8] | 9.406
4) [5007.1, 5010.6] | 11.14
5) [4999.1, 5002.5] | 9.898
